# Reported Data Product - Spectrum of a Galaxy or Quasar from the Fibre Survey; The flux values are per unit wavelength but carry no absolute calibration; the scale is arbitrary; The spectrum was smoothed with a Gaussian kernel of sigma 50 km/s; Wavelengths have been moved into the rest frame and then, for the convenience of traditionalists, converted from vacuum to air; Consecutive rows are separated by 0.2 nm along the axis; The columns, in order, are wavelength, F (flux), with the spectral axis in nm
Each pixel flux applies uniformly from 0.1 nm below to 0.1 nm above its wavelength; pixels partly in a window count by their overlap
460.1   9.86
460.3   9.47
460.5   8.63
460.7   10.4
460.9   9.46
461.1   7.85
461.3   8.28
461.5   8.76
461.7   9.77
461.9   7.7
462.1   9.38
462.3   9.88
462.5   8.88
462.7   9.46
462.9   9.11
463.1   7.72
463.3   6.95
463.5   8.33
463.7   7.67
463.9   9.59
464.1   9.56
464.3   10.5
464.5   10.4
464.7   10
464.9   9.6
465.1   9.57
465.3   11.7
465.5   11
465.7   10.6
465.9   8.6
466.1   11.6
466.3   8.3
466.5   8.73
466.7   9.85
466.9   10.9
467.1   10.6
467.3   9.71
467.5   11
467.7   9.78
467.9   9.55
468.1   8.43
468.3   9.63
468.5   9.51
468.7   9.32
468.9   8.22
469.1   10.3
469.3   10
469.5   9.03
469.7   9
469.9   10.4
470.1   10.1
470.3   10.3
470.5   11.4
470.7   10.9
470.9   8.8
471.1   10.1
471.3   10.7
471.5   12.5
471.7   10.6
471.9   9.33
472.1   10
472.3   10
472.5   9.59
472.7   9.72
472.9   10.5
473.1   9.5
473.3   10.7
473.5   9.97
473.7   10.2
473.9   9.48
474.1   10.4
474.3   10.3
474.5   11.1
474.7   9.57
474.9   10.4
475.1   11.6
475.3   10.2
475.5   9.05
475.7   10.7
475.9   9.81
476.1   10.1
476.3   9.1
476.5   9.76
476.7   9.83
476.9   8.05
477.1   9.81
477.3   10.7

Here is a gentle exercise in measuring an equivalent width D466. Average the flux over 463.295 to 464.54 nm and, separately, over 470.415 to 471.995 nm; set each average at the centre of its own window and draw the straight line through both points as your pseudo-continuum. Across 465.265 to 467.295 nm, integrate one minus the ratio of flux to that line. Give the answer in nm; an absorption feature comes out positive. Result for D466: -0.12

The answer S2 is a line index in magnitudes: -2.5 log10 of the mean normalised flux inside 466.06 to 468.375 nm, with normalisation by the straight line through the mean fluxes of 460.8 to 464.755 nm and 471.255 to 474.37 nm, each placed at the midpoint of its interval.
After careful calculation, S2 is -0.03 mag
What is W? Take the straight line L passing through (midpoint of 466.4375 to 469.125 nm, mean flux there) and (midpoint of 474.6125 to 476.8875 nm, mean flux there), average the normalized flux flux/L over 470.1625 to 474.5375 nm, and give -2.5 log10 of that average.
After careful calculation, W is -0.047 mag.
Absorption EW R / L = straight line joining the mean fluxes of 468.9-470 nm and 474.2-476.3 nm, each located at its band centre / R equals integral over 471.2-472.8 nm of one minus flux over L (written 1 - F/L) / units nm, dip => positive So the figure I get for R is -0.07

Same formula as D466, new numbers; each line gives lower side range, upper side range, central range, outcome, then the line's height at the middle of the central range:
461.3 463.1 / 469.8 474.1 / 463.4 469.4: -0.14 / 9.53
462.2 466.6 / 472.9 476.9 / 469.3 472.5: -0.12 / 9.82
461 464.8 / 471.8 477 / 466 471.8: -0.31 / 9.47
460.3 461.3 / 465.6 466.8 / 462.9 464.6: 0.09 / 9.35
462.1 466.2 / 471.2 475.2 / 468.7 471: 0.04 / 10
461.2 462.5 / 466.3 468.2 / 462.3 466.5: -0.05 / 9.33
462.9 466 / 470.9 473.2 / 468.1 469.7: 0.09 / 9.87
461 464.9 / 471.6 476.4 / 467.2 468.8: -0.03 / 9.47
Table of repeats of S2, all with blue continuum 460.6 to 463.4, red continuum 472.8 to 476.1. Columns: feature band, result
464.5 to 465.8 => -0.14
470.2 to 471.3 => -0.06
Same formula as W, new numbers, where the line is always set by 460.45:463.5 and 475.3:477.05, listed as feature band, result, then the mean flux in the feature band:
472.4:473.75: -0.07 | 10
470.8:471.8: -0.13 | 10.5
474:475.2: -0.11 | 10.6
